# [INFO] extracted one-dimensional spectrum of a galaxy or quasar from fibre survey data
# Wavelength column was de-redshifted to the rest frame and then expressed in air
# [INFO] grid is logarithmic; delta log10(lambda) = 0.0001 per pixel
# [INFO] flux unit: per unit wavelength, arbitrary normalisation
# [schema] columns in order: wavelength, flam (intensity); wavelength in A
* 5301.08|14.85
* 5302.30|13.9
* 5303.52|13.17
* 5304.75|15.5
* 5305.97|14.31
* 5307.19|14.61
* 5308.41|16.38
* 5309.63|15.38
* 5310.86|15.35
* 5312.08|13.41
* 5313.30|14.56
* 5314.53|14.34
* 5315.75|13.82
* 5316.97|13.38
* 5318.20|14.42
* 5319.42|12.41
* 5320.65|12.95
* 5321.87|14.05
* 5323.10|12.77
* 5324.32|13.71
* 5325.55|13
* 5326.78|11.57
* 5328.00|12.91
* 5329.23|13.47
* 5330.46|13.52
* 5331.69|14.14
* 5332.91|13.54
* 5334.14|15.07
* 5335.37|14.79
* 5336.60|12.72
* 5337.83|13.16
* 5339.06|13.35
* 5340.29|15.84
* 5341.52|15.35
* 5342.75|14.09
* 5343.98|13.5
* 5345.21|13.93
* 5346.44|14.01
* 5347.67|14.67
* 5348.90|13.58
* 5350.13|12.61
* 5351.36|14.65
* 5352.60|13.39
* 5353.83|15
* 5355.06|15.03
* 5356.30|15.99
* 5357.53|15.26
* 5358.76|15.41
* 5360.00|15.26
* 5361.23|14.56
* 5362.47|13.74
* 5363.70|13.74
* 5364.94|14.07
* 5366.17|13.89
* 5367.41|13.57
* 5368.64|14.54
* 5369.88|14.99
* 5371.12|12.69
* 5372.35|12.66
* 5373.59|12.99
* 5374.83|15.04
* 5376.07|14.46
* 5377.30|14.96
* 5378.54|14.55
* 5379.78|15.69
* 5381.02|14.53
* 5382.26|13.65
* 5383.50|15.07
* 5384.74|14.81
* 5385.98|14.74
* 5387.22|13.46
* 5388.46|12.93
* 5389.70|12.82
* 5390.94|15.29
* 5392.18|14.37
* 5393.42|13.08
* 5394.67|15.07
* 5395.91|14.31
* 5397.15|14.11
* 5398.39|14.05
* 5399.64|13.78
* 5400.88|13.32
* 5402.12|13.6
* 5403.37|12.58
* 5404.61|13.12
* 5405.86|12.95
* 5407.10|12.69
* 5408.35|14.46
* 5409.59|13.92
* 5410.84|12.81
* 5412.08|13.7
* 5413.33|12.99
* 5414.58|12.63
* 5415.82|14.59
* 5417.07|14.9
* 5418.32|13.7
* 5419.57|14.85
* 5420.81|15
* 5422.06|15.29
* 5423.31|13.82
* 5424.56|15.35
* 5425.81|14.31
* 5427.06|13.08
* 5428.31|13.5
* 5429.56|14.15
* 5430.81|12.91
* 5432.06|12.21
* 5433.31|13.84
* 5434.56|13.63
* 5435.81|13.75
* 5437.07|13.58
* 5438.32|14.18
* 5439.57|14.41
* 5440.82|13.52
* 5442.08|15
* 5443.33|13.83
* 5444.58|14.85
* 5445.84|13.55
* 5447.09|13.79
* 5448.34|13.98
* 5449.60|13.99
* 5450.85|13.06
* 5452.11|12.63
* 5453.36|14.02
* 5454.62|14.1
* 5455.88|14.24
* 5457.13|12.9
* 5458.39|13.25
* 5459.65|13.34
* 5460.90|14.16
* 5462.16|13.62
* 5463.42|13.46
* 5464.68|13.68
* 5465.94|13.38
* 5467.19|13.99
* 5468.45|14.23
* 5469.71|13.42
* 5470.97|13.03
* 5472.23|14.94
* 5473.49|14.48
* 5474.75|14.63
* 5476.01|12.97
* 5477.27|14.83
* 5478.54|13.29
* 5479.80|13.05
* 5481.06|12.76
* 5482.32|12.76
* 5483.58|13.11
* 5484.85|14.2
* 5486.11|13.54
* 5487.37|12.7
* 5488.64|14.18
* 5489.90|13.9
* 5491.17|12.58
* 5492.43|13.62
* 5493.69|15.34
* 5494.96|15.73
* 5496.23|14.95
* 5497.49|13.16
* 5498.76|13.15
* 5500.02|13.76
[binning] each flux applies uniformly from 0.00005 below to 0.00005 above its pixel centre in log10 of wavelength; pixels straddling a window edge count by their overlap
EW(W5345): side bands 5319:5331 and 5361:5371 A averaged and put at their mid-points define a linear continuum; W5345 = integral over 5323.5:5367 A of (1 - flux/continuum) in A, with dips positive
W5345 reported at -1.7 A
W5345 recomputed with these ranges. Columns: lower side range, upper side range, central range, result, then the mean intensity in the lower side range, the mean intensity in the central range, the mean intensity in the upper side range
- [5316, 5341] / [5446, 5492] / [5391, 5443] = -1.0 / 13.5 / 13.8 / 13.6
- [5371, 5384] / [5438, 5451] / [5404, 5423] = 0.4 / 14.3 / 13.8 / 14.1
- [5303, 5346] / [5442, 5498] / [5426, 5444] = 0.1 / 14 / 13.7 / 13.8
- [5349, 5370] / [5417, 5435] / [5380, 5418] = 0.9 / 14.4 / 13.8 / 14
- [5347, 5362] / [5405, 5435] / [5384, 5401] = 0.1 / 14.6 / 14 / 13.8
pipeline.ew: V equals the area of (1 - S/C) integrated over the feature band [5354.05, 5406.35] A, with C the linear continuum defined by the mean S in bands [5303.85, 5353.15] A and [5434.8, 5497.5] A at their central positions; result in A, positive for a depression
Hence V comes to -1.0 A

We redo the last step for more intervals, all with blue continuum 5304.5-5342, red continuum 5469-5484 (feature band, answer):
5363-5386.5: -0.66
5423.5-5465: -0.19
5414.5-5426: -0.66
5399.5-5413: 0.44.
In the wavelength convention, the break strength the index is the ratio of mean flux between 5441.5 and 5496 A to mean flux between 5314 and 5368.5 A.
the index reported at 0.99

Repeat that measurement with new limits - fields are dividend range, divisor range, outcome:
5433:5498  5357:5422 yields 0.98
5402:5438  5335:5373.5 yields 0.97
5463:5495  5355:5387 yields 0.95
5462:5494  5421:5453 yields 0.99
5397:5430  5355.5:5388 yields 0.96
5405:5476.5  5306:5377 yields 0.98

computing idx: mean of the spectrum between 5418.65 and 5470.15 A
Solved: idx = 13.9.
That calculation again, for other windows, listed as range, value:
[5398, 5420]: 13.6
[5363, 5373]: 13.8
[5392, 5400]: 14.1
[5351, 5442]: 14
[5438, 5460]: 13.8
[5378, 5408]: 13.9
